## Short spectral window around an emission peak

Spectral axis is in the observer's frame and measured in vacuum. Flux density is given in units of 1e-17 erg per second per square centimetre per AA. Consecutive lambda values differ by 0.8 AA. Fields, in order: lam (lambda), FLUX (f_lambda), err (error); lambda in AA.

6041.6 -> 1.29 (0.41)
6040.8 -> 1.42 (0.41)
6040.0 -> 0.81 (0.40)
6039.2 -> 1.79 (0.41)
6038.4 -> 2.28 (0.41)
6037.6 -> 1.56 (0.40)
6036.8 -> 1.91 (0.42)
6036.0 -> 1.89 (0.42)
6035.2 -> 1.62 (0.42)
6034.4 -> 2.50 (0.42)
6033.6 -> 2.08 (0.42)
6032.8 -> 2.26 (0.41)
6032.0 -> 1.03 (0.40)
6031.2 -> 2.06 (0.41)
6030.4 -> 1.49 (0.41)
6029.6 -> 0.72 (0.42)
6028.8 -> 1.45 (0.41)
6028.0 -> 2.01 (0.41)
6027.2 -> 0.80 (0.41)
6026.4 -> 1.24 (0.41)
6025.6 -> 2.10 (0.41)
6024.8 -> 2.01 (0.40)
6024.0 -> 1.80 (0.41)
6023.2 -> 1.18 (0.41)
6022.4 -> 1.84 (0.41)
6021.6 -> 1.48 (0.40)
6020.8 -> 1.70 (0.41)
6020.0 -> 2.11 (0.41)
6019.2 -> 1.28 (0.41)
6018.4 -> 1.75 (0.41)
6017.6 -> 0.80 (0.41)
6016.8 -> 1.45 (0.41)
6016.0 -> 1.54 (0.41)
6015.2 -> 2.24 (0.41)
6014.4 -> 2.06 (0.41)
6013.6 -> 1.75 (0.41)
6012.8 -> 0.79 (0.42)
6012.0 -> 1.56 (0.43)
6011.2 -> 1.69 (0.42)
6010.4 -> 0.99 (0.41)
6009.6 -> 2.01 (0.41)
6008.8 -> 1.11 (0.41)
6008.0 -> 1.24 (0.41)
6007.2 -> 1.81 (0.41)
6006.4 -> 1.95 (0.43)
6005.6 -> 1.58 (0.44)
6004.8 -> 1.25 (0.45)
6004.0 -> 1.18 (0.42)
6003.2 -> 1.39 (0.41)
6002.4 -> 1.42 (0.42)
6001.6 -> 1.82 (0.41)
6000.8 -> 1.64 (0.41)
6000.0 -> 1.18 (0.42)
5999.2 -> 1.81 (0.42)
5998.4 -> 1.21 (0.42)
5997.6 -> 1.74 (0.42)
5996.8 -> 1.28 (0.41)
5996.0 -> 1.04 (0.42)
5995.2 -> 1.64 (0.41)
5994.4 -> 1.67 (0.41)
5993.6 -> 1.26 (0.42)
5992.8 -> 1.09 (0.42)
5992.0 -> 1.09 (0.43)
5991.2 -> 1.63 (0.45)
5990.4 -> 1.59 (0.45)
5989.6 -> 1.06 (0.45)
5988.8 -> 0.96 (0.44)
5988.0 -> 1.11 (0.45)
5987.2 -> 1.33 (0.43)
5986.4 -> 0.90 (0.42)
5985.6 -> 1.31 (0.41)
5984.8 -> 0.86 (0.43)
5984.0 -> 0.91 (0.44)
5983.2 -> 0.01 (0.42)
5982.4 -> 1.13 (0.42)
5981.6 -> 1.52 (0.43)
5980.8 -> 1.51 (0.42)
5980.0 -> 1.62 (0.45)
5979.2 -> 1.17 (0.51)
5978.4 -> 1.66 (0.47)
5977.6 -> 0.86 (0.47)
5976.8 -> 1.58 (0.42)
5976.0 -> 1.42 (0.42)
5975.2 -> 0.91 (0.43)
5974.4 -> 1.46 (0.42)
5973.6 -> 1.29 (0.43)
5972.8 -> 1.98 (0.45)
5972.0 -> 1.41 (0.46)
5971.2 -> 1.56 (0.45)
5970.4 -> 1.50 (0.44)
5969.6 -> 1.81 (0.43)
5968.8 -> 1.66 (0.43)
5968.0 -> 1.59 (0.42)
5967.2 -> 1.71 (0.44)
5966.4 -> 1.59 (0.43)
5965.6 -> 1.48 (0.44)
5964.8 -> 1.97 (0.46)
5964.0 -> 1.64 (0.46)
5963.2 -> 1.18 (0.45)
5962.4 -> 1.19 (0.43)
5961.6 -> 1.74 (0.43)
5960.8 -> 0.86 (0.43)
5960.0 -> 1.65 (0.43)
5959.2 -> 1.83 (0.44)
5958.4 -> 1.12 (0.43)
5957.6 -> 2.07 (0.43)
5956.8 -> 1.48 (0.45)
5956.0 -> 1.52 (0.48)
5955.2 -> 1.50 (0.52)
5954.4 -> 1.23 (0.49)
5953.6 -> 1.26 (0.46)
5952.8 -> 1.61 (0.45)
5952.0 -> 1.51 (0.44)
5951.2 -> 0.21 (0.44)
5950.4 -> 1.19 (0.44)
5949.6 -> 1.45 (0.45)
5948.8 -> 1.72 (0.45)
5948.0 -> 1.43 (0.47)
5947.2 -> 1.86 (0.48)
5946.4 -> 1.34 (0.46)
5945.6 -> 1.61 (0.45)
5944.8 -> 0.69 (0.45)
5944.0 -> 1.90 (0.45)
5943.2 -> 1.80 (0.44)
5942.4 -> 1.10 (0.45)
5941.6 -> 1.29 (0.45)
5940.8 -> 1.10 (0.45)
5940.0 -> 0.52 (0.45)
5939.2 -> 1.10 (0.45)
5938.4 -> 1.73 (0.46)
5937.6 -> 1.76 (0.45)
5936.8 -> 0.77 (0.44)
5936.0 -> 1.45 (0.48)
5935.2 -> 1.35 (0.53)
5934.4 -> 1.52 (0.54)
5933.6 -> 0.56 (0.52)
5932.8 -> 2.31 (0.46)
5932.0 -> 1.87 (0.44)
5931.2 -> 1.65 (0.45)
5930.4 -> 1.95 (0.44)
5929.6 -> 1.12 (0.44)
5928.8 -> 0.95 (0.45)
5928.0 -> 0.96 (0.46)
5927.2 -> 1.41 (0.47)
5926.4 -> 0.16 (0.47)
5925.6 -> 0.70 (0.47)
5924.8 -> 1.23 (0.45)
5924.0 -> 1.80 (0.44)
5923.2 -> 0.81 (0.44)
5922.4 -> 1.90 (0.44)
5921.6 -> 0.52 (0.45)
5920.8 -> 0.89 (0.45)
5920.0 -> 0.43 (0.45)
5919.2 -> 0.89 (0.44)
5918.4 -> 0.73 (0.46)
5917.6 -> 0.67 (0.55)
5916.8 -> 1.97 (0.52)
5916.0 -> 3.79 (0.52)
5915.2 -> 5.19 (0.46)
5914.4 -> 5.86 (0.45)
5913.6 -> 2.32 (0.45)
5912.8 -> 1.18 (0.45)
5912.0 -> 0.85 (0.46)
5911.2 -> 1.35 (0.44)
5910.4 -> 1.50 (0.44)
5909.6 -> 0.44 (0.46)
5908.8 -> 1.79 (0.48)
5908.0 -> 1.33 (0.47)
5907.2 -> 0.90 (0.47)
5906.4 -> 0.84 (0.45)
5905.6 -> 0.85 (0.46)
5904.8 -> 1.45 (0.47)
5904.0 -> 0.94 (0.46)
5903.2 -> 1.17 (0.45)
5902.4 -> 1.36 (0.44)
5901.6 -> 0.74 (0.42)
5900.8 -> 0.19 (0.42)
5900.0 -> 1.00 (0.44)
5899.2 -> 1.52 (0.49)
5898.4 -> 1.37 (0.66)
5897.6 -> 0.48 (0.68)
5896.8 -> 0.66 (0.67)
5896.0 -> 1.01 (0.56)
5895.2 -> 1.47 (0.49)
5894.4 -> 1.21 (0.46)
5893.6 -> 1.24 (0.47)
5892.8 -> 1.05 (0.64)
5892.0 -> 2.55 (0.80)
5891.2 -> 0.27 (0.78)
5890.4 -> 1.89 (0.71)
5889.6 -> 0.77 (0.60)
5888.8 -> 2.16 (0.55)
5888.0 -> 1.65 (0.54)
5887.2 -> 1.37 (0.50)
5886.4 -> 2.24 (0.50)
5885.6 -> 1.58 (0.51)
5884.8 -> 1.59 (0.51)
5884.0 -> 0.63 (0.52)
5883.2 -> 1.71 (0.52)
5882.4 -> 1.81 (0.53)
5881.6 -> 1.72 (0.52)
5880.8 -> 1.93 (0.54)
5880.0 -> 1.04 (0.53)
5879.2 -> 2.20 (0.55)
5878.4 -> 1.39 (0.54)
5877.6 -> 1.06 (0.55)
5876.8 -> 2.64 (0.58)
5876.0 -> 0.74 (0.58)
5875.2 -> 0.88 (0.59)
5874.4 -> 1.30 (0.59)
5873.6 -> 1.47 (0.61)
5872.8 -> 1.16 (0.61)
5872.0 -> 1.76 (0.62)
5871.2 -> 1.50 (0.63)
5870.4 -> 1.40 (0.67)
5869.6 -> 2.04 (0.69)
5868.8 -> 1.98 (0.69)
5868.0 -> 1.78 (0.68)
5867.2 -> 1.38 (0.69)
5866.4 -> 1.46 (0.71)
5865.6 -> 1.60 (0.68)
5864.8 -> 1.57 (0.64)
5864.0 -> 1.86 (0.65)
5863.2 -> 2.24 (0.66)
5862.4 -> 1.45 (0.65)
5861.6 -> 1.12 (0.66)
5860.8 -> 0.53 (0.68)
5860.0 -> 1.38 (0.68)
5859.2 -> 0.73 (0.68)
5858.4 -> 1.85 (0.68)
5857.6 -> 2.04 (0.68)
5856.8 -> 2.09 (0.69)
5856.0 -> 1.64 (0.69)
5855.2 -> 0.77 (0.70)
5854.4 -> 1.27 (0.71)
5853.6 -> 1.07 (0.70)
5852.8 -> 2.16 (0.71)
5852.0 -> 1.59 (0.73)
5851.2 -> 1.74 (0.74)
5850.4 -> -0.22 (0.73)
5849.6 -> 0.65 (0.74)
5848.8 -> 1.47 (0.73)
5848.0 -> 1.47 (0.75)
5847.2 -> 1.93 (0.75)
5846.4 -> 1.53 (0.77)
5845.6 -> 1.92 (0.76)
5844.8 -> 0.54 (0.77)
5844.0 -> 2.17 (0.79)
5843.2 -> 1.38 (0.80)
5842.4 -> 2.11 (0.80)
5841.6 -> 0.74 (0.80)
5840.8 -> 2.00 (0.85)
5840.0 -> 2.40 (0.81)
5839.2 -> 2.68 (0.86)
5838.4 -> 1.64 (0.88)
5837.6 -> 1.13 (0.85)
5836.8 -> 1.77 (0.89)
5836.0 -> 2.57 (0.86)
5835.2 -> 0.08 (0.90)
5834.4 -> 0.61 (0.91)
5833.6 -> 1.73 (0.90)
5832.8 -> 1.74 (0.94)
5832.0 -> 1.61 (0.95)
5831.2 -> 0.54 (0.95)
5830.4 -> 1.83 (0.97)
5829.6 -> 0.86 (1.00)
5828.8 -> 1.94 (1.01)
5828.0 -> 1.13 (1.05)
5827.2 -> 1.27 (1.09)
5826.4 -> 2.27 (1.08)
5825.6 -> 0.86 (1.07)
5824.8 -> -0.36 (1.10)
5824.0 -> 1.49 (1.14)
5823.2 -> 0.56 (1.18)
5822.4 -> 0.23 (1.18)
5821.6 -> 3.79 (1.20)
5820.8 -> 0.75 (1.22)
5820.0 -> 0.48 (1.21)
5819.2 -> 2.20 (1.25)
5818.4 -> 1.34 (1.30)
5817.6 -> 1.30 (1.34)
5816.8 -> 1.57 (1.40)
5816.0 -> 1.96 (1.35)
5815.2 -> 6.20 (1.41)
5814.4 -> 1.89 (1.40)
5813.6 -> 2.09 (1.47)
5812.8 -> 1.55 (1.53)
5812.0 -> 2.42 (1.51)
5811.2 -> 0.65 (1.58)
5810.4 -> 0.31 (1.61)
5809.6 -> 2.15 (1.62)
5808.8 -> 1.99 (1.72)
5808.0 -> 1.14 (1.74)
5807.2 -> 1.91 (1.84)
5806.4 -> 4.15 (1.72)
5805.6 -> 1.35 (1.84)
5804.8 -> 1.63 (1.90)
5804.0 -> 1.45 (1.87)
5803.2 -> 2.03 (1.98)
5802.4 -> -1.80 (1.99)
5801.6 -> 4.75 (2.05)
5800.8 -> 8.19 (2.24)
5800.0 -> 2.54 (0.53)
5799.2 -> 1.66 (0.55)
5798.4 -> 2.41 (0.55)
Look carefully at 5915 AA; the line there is H-beta 4861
